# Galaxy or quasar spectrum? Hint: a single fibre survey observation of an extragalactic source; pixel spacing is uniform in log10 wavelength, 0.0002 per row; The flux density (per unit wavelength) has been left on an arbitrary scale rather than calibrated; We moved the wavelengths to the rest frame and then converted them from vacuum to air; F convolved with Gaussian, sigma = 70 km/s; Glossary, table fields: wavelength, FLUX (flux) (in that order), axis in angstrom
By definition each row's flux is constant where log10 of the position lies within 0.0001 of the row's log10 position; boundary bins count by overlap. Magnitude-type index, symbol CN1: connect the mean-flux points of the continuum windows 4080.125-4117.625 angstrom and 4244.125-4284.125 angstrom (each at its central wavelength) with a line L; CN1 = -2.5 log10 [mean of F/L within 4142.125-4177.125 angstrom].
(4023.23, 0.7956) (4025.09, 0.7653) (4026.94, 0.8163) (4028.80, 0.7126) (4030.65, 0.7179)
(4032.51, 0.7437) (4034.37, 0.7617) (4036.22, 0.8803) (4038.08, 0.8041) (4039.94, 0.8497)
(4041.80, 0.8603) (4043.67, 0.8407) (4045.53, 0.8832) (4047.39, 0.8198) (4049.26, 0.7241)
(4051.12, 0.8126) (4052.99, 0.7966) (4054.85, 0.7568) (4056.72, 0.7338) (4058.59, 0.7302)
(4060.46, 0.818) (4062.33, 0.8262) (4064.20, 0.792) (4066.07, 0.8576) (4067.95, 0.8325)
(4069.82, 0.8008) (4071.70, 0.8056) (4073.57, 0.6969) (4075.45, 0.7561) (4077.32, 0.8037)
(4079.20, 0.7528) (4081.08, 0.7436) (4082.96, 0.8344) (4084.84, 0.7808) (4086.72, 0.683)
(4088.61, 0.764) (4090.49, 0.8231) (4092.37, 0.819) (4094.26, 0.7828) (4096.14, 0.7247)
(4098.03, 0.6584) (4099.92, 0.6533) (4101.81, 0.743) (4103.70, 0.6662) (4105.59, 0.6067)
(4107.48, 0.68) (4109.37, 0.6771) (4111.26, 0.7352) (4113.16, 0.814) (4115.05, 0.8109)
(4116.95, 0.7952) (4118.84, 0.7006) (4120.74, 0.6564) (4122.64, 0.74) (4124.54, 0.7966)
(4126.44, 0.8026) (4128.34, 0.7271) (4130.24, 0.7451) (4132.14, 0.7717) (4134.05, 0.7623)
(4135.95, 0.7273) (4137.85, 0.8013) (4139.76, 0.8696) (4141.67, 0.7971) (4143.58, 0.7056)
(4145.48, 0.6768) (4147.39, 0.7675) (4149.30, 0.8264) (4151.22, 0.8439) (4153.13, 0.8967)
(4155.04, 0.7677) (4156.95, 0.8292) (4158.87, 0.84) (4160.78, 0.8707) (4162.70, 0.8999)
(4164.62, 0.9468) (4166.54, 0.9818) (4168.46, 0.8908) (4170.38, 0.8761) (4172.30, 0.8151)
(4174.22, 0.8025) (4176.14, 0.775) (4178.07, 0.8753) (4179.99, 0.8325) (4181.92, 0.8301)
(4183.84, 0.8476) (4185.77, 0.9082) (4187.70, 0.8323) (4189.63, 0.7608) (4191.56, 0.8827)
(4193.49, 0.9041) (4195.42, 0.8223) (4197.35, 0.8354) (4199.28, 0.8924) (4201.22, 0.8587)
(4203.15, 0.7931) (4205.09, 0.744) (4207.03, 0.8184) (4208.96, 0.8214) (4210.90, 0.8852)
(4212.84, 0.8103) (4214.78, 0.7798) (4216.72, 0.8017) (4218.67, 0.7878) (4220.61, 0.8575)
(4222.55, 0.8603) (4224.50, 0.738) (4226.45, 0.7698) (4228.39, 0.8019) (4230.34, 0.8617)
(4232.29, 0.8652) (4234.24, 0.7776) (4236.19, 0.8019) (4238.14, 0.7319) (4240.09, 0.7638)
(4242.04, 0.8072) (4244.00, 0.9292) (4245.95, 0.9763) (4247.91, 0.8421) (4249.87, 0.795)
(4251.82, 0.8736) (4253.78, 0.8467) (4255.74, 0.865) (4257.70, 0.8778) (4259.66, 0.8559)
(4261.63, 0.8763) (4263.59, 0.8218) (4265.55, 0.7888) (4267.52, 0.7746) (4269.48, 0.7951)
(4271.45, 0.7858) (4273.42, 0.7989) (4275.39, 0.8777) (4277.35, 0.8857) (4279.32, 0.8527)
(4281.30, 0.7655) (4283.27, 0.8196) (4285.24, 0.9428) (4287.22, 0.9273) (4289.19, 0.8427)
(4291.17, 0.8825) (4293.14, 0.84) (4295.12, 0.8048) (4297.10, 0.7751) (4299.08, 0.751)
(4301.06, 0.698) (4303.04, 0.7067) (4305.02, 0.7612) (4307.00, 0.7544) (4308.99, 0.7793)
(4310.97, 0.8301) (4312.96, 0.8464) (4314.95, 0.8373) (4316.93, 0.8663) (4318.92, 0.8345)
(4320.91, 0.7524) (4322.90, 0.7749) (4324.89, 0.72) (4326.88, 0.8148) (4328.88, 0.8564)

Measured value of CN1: -0.077 mag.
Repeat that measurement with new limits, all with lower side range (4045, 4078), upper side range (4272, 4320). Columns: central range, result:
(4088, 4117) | 0.09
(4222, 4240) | 0.02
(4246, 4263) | -0.06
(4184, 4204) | -0.06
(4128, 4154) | 0.03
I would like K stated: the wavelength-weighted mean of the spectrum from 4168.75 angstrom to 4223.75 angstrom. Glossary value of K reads 0.833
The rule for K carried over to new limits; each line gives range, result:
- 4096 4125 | 0.714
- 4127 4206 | 0.825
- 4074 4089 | 0.762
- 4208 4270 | 0.827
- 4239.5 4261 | 0.859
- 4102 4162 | 0.765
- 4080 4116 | 0.737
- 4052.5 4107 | 0.759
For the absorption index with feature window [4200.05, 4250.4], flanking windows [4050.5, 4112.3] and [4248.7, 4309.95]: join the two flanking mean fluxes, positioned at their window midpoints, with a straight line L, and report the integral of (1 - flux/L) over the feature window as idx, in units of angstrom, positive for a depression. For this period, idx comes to -1.0 angstrom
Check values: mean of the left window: 0.756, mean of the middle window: 0.819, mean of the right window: 0.82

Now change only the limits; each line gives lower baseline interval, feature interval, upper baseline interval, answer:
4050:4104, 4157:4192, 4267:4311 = -3.13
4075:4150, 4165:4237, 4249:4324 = -4.43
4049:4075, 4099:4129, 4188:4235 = 2.75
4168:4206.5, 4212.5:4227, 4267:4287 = 0.62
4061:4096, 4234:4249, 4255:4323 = -0.36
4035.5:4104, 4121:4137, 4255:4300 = 0.85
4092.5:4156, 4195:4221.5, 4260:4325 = -1.37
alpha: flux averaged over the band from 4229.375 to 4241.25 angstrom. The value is 0.801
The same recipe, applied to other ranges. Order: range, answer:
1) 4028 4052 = 0.801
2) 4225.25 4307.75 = 0.823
